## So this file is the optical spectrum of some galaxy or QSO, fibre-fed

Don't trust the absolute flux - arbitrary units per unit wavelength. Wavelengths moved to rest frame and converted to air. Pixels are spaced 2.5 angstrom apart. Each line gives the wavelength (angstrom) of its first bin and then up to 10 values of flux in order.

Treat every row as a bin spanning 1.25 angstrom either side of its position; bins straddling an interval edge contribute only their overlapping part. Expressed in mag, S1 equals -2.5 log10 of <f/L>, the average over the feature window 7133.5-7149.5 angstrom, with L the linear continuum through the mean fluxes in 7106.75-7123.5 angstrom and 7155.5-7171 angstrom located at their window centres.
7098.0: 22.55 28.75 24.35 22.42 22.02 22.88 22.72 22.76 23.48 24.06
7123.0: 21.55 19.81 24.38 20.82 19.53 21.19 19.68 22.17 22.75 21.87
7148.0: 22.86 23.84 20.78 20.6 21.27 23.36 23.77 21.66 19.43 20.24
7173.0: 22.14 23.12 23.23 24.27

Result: 0.02 mag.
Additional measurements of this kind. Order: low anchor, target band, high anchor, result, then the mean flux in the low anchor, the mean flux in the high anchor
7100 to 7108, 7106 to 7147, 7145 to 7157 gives 0.06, 24.3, 22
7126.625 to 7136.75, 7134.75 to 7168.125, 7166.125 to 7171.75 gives -0.06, 21.5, 20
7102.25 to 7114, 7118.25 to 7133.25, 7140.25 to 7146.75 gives 0.03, 22.8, 22.3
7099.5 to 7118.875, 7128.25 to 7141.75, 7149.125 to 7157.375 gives 0.08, 23.6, 21.7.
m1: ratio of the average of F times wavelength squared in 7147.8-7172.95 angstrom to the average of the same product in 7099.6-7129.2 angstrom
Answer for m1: 0.9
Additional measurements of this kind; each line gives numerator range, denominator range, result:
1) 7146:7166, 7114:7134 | 1.02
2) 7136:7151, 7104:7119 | 0.98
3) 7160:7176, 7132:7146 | 1.04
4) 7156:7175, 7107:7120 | 0.96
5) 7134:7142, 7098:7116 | 0.90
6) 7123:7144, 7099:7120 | 0.91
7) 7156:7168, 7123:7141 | 1.06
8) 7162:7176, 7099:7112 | 0.92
